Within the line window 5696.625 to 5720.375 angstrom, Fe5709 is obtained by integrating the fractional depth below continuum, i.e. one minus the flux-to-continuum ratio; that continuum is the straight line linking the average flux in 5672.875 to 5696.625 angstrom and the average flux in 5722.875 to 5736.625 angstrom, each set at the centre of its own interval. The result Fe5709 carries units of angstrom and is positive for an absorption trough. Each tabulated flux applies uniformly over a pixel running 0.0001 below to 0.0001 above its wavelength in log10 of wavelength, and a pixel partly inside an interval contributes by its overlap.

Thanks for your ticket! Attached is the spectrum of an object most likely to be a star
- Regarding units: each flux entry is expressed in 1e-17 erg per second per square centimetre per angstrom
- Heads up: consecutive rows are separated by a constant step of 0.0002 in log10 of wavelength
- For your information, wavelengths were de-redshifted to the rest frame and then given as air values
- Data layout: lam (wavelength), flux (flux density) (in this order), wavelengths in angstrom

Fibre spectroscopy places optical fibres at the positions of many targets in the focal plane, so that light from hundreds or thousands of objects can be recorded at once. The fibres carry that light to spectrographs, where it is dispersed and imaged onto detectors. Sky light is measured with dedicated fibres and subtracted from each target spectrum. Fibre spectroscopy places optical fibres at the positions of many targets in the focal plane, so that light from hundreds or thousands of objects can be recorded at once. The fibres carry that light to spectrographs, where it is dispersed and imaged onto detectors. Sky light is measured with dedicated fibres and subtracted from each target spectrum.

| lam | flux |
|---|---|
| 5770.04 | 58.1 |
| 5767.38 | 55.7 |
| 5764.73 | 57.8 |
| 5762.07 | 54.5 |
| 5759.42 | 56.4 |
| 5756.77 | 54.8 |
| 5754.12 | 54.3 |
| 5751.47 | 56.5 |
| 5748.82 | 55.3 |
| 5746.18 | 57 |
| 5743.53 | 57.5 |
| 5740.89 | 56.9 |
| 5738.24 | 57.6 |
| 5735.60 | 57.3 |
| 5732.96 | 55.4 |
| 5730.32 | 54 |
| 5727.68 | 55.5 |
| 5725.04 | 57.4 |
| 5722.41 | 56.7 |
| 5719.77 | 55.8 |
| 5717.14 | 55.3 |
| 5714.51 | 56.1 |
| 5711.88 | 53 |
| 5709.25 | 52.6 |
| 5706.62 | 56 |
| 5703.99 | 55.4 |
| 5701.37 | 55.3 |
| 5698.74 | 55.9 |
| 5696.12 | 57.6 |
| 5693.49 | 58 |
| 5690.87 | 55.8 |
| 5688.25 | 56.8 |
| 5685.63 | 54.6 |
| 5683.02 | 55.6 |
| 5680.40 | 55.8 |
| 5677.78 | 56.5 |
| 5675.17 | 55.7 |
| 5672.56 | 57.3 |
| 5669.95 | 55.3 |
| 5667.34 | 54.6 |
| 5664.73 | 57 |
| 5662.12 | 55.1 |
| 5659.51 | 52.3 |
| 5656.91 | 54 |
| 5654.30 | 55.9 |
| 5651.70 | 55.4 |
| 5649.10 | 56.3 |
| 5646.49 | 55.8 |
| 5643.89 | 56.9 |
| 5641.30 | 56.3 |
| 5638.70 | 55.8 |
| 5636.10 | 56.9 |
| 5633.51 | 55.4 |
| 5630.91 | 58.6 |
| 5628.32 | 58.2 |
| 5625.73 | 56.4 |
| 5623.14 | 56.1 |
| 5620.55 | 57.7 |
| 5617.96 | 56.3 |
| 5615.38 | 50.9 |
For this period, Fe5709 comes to 0.4 angstrom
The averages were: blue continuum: 56.3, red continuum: 55.9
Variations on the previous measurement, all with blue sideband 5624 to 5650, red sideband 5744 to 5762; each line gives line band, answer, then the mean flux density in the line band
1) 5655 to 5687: 0.6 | 55.3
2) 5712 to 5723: 0.1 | 55.6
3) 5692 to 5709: 0.0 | 56.1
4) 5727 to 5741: 0.0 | 56.1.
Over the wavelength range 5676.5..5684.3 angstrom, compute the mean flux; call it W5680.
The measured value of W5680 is 55.9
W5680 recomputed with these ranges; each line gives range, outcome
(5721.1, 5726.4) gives 57.1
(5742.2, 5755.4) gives 56.1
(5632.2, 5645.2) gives 56.3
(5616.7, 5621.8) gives 57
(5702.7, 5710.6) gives 54.6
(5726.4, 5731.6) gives 54.7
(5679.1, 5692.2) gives 55.7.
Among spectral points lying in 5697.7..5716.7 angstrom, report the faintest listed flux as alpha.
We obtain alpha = 52.6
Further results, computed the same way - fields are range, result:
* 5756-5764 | 54.5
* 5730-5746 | 54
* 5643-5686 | 52.3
